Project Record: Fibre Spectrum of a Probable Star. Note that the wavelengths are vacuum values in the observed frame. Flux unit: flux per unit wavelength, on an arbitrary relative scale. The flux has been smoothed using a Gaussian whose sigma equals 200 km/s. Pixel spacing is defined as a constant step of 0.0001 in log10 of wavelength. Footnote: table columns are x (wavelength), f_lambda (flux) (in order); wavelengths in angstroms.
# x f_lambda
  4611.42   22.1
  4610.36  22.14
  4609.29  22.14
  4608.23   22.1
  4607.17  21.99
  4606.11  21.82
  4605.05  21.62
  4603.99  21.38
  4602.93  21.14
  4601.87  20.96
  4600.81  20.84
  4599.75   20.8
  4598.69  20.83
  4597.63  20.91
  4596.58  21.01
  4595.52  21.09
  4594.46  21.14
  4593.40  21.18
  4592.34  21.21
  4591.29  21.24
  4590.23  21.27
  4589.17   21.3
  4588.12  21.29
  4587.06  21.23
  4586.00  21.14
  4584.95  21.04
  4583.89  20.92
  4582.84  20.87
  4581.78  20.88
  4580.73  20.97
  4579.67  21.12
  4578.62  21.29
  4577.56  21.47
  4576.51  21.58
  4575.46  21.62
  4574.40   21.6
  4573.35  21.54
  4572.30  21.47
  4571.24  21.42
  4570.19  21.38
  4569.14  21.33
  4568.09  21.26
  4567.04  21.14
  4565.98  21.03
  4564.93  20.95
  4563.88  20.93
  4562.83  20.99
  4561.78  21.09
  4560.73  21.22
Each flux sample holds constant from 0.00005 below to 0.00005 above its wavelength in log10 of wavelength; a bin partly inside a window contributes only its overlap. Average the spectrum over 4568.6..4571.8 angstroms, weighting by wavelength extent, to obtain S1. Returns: 21.4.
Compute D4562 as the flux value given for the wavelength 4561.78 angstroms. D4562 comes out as 21.09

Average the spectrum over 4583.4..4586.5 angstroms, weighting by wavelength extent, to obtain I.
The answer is 21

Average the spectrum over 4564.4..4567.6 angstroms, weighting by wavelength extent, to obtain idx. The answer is 21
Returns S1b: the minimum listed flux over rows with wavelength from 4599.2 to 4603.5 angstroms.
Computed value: 20.8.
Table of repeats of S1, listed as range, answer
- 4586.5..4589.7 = 21.3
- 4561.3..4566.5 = 21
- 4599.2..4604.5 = 21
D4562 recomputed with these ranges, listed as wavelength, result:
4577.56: 21.47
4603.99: 21.38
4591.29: 21.24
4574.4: 21.6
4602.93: 21.14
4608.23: 22.1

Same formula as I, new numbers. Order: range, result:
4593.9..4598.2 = 21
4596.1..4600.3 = 20.9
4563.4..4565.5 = 21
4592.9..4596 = 21.1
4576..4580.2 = 21.4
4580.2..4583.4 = 20.9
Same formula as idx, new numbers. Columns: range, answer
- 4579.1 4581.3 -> 21.1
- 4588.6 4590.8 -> 21.3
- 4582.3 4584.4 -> 20.9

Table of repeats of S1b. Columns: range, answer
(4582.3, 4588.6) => 20.87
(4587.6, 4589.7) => 21.29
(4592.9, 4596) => 21.09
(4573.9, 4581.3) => 20.97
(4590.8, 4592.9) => 21.21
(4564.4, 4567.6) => 20.95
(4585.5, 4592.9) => 21.14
